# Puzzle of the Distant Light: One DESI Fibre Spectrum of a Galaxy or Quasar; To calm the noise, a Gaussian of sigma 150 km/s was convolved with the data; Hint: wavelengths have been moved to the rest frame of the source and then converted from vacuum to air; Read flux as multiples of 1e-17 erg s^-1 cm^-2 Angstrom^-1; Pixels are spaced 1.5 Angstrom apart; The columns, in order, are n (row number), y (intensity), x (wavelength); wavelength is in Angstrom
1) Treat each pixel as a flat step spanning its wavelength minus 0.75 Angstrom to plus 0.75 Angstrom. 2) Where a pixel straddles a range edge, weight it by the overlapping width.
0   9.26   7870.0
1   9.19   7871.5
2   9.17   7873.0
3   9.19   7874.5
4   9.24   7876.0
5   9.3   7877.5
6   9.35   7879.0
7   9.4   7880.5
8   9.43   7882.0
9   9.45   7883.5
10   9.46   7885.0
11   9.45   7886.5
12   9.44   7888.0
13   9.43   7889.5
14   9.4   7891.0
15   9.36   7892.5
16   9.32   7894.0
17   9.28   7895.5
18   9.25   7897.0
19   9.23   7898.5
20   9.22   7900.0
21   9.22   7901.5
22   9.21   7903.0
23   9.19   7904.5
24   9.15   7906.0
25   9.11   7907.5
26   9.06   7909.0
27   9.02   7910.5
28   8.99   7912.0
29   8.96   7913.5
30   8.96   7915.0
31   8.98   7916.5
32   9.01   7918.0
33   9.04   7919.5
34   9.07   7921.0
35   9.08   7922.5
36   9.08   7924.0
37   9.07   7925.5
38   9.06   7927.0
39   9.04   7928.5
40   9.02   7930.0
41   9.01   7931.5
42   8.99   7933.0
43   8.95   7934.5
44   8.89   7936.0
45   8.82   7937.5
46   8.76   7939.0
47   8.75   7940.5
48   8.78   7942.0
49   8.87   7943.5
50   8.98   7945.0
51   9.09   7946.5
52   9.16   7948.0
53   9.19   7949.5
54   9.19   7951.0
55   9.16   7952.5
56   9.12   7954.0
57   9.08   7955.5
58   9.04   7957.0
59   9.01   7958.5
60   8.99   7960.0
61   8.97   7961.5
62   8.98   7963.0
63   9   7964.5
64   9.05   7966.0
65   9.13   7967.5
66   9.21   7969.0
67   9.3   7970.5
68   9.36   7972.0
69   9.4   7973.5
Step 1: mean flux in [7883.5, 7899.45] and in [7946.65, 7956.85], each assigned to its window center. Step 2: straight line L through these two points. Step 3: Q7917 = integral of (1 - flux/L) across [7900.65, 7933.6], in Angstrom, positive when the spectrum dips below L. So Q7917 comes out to 0.7 Angstrom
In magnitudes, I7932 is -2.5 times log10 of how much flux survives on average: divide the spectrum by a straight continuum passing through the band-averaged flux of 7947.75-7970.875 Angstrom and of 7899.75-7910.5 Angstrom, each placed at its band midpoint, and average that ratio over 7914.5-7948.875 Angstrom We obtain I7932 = 0.02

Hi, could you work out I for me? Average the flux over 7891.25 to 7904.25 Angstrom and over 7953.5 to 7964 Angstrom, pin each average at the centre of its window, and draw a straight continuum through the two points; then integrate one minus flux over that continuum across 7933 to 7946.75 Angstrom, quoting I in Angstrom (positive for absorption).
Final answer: 0.34 Angstrom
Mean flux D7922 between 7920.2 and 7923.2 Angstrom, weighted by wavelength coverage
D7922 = 9.07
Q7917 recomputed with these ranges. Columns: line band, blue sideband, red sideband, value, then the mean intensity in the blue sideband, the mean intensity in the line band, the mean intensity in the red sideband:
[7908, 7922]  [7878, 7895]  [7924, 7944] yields 0.2 Angstrom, 9.4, 9.01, 8.93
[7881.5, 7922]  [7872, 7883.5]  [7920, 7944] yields -0.3 Angstrom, 9.3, 9.21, 8.95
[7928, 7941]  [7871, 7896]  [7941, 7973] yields 0.3 Angstrom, 9.35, 8.92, 9.08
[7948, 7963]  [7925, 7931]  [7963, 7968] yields -0.1 Angstrom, 9.04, 9.08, 9.04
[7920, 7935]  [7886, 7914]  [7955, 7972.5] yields 0.2 Angstrom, 9.23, 9.04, 9.09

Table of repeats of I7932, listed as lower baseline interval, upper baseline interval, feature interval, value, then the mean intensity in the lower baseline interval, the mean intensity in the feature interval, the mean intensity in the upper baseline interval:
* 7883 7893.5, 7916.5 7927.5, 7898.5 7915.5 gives 0.01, 9.42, 9.11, 9.05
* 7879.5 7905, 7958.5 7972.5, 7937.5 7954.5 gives 0.02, 9.34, 8.99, 9.1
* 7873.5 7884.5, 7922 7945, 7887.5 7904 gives -0.01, 9.34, 9.3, 8.94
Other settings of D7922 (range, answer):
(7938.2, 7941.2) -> 8.76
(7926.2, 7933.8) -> 9.02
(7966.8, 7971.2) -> 9.21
